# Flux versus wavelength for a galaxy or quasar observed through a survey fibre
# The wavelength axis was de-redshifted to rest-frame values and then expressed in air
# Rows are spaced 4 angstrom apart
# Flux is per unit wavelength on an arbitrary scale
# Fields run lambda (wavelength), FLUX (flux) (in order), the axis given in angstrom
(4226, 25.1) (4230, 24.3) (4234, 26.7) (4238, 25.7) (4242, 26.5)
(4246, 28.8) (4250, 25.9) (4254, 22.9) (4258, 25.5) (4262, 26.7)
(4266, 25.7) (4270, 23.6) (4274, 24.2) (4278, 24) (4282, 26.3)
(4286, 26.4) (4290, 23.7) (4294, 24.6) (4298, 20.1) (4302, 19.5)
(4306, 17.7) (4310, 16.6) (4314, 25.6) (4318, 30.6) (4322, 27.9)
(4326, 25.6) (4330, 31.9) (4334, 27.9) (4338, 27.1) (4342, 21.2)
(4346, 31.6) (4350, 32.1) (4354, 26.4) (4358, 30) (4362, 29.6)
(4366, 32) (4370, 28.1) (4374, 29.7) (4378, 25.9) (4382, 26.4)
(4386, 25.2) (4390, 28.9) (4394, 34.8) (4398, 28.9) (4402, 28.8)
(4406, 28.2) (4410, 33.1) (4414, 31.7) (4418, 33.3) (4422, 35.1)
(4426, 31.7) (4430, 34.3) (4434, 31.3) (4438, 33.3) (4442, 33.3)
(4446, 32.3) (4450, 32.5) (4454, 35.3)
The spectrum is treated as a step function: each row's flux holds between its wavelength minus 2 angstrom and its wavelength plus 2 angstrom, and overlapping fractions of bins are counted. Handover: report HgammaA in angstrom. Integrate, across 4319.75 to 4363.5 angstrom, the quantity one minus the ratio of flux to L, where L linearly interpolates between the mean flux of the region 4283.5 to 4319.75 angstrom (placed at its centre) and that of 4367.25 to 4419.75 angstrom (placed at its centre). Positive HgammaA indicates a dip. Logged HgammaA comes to -4.5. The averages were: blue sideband 22.8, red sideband 29.5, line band 28.3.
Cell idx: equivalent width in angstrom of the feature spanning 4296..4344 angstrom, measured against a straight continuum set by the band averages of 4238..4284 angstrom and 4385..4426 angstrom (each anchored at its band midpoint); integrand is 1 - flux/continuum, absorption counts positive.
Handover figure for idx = 6.0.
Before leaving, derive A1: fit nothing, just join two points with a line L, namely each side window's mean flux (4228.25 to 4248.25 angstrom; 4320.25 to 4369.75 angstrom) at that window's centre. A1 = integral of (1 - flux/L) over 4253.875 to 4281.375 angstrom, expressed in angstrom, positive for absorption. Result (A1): 2.2 angstrom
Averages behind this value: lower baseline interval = 26.4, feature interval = 24.9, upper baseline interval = 28.6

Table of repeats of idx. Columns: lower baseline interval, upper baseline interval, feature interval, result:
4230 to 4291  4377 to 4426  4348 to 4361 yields -0.40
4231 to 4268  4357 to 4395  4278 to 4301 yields 2.48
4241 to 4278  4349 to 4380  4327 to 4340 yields -0.32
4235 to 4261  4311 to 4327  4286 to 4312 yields 5.63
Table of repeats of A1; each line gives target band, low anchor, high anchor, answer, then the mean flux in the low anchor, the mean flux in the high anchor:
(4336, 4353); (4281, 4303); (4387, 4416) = -0.7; 23.5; 30.4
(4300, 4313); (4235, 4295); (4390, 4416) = 4.1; 25.4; 30.8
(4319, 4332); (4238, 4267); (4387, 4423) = -0.1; 26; 31.1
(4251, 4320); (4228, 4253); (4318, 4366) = 8.7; 26.2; 28.6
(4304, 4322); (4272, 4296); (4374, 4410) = 1.9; 24.9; 28.7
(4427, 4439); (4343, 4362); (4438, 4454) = -0.1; 29.5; 33.1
